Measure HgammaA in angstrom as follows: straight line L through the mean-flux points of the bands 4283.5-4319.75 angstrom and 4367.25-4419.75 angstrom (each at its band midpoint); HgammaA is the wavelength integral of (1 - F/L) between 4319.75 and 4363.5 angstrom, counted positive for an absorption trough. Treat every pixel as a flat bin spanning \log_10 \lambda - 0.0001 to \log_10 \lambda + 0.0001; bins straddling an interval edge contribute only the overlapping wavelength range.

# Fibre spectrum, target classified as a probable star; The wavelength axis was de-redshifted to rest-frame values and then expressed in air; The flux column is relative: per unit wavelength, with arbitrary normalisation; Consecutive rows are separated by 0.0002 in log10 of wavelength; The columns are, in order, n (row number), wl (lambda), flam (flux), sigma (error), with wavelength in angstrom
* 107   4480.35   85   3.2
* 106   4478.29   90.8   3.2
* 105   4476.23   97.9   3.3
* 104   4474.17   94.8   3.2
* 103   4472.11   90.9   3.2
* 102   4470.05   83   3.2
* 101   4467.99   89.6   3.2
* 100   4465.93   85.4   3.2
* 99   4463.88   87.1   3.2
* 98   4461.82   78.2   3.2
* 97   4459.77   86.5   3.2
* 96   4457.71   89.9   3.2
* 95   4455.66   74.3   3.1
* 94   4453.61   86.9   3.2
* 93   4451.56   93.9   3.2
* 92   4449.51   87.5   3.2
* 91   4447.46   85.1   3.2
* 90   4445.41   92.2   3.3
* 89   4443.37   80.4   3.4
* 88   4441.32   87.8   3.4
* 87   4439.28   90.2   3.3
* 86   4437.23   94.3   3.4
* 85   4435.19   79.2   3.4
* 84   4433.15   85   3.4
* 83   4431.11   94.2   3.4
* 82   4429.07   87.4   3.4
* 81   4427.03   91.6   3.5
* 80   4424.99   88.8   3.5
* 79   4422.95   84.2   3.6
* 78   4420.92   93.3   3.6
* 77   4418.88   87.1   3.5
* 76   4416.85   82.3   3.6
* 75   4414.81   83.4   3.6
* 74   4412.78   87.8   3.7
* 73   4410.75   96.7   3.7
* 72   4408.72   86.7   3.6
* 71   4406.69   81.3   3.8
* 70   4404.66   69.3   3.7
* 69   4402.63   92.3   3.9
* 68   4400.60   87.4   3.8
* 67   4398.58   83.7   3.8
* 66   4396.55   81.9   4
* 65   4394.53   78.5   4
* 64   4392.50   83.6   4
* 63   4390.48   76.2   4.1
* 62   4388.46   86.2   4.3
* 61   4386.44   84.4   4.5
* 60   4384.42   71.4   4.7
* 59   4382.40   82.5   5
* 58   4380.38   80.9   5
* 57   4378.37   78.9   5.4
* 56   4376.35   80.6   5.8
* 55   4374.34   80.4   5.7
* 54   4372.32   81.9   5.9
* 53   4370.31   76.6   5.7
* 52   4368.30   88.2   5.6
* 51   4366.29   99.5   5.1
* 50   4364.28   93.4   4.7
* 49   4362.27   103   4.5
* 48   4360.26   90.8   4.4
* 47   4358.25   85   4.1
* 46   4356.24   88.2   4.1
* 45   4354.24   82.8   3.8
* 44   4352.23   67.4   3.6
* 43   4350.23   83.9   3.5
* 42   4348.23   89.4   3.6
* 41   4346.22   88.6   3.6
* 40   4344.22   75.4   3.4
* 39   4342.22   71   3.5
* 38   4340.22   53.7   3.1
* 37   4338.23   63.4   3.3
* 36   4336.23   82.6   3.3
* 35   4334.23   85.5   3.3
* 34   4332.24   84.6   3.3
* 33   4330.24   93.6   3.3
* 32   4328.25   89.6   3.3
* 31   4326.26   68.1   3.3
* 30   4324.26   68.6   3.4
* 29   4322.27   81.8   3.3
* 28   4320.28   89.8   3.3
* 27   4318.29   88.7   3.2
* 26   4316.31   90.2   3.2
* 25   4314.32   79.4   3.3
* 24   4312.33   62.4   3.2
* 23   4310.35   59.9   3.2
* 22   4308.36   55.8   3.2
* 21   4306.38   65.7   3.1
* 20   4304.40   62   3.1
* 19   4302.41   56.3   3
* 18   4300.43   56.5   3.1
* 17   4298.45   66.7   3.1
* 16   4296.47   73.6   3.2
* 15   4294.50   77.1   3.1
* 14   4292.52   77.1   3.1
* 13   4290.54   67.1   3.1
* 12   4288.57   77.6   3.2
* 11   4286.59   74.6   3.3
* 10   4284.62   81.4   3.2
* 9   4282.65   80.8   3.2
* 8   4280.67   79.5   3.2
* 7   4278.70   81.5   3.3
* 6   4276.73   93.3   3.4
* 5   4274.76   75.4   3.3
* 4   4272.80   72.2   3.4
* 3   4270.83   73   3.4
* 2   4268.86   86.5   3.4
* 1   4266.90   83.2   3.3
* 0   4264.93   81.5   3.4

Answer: -2.9 angstrom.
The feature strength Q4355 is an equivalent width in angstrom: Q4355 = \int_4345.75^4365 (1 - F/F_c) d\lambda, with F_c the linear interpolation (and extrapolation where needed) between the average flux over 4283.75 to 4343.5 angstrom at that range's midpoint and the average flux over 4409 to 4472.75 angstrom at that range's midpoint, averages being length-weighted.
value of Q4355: -2.2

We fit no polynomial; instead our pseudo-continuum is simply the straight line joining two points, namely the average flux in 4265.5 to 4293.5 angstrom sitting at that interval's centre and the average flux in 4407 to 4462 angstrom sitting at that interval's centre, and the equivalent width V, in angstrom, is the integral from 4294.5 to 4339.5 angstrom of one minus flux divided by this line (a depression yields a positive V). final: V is 4.0 angstrom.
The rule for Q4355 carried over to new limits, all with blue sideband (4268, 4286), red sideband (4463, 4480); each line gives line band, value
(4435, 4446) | 0.1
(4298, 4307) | 2.3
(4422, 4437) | 0.0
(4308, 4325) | 1.3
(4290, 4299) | 0.9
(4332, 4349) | 1.4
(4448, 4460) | 0.3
